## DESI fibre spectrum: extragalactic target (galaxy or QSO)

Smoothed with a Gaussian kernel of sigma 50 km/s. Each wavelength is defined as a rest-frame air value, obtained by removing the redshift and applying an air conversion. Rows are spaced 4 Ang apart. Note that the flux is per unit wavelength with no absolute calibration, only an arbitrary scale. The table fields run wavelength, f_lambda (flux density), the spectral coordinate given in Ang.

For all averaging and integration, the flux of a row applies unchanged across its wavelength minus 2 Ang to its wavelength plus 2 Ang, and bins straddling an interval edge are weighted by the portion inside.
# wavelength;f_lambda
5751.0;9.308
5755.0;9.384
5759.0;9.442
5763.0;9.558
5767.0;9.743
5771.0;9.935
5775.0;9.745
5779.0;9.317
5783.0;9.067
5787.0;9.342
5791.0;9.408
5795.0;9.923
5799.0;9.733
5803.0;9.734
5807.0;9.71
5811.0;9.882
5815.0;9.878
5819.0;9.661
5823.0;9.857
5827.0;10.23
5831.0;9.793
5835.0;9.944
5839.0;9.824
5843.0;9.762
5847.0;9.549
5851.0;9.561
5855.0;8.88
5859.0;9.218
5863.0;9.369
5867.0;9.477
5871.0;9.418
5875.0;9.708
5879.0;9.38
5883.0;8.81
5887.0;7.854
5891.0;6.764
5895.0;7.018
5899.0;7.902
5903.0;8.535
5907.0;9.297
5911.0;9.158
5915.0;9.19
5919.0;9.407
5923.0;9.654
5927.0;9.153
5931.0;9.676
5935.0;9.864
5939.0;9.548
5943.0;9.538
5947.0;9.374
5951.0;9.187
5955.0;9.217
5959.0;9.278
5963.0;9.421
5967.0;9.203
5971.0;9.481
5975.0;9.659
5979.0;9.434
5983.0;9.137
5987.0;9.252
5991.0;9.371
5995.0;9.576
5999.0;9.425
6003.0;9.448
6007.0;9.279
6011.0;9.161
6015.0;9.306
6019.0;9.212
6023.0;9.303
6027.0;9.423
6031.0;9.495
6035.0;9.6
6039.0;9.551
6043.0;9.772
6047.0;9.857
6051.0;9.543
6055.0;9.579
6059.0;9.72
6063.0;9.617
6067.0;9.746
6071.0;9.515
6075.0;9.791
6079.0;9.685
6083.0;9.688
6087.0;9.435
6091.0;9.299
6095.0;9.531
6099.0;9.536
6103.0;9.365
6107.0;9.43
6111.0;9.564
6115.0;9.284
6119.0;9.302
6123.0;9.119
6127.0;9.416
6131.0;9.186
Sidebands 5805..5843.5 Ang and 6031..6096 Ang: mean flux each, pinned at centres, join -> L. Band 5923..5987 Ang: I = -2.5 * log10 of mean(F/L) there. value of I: 0.04 mag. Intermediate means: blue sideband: 9.86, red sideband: 9.62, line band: 9.41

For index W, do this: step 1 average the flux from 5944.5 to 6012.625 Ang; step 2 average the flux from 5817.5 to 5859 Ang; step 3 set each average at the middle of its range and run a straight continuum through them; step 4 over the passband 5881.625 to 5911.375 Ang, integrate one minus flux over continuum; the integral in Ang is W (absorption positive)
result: 4.50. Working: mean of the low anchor 9.68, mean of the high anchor 9.35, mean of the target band 8.1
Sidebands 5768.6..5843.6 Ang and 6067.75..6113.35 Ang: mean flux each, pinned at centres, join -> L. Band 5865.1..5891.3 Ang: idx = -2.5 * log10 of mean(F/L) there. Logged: 0.09 mag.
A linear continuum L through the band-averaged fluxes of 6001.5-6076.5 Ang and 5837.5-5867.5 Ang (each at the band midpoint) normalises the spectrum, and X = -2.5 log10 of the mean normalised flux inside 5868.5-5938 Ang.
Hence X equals 0.07 mag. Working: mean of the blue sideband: 9.45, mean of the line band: 8.88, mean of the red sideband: 9.52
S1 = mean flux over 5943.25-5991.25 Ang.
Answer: 9.34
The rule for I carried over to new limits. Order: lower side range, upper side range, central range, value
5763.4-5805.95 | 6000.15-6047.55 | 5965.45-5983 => 0.01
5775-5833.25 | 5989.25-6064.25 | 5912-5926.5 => 0.02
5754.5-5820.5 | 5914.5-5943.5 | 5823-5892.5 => 0.03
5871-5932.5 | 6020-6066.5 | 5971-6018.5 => -0.01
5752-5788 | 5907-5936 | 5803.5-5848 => -0.04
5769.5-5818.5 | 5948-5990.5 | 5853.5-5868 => 0.03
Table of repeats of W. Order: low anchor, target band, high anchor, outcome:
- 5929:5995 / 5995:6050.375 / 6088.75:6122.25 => -0.25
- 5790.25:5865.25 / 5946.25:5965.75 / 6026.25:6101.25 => 0.71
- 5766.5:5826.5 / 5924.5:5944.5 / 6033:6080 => 0.23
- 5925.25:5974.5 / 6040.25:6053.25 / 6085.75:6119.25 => -0.40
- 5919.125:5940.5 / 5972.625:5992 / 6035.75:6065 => 0.47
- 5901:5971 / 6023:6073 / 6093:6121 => -1.10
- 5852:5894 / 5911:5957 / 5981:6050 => -1.64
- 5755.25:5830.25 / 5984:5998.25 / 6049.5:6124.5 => 0.27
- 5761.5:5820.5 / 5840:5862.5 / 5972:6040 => 0.38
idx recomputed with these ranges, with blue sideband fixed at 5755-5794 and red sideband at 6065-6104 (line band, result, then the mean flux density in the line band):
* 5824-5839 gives -0.05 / 9.96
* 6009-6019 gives 0.04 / 9.23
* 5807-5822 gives -0.03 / 9.8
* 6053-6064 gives -0.01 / 9.64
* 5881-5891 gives 0.19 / 8.02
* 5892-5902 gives 0.26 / 7.5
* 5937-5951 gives 0.01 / 9.44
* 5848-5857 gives 0.03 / 9.26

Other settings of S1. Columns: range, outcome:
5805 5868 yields 9.67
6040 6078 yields 9.68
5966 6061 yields 9.45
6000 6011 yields 9.33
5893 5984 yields 9.19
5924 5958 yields 9.45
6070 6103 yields 9.55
